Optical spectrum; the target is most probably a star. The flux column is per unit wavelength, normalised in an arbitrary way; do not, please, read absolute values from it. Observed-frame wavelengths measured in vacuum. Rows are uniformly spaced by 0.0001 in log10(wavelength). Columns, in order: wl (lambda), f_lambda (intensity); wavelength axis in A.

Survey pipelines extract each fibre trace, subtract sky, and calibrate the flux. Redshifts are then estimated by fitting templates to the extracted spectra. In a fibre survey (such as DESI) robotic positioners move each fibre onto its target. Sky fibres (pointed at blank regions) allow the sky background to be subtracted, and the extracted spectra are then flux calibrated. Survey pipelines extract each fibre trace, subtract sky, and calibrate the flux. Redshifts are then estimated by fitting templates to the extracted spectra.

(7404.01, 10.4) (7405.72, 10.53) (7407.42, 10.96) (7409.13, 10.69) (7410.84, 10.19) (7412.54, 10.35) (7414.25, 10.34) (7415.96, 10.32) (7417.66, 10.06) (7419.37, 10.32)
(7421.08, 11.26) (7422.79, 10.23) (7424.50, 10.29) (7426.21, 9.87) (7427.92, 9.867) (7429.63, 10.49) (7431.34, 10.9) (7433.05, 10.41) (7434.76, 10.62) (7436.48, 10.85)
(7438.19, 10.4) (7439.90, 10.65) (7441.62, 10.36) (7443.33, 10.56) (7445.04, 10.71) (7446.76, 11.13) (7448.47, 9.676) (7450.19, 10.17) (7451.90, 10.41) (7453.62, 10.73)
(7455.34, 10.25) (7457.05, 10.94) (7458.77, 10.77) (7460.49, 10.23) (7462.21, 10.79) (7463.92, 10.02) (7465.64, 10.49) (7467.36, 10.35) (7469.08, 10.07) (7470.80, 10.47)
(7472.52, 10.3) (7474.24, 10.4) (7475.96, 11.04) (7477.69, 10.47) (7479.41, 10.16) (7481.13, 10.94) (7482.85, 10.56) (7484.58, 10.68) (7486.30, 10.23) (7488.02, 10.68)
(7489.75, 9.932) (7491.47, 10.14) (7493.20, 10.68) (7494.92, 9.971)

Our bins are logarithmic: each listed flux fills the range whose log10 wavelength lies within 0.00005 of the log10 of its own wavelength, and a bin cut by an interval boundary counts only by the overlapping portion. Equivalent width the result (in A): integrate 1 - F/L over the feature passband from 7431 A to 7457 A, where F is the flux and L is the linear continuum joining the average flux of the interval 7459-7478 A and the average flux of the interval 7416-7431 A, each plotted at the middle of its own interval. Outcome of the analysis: -0.39 A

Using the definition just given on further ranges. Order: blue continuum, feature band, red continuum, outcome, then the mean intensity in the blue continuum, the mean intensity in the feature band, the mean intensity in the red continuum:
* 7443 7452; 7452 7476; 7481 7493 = -0.07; 10.4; 10.5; 10.4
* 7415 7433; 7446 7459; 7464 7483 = -0.09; 10.4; 10.5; 10.5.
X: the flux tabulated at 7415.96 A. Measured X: 10.32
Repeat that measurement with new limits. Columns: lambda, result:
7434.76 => 10.62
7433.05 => 10.41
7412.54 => 10.35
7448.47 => 9.676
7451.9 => 10.41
